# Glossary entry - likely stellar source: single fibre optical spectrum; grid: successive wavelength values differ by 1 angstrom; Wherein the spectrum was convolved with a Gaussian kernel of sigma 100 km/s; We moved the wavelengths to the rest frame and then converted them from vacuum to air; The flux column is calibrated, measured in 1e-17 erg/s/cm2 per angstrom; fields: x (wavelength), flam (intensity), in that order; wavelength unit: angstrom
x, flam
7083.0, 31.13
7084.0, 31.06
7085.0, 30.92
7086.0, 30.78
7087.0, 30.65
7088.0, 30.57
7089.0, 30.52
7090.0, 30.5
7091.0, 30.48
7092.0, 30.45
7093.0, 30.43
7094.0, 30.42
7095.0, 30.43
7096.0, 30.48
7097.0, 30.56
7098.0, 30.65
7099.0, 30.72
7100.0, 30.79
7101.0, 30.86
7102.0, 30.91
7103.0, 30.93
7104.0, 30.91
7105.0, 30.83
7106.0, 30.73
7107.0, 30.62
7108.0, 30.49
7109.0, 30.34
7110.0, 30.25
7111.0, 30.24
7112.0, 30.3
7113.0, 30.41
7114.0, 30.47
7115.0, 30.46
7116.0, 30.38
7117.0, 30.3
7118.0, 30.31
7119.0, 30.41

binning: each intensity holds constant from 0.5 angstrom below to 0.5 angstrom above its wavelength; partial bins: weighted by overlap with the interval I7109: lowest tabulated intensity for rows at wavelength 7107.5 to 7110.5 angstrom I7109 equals 30.25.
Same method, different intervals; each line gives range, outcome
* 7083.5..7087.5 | 30.65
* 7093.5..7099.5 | 30.42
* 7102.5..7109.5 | 30.34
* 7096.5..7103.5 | 30.56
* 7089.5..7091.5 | 30.48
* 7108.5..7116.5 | 30.24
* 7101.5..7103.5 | 30.91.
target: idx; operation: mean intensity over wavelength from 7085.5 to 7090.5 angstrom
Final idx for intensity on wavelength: 30.6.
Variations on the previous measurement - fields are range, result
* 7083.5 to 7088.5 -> 30.8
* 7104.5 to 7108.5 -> 30.7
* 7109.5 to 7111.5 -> 30.2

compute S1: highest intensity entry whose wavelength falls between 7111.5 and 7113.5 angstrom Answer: 30.41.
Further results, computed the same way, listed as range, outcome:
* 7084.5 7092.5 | 30.92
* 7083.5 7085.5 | 31.06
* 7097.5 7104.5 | 30.93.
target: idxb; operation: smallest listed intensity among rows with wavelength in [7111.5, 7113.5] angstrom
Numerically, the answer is 30.3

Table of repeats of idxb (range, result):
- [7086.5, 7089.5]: 30.52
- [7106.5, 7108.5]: 30.49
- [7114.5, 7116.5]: 30.38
